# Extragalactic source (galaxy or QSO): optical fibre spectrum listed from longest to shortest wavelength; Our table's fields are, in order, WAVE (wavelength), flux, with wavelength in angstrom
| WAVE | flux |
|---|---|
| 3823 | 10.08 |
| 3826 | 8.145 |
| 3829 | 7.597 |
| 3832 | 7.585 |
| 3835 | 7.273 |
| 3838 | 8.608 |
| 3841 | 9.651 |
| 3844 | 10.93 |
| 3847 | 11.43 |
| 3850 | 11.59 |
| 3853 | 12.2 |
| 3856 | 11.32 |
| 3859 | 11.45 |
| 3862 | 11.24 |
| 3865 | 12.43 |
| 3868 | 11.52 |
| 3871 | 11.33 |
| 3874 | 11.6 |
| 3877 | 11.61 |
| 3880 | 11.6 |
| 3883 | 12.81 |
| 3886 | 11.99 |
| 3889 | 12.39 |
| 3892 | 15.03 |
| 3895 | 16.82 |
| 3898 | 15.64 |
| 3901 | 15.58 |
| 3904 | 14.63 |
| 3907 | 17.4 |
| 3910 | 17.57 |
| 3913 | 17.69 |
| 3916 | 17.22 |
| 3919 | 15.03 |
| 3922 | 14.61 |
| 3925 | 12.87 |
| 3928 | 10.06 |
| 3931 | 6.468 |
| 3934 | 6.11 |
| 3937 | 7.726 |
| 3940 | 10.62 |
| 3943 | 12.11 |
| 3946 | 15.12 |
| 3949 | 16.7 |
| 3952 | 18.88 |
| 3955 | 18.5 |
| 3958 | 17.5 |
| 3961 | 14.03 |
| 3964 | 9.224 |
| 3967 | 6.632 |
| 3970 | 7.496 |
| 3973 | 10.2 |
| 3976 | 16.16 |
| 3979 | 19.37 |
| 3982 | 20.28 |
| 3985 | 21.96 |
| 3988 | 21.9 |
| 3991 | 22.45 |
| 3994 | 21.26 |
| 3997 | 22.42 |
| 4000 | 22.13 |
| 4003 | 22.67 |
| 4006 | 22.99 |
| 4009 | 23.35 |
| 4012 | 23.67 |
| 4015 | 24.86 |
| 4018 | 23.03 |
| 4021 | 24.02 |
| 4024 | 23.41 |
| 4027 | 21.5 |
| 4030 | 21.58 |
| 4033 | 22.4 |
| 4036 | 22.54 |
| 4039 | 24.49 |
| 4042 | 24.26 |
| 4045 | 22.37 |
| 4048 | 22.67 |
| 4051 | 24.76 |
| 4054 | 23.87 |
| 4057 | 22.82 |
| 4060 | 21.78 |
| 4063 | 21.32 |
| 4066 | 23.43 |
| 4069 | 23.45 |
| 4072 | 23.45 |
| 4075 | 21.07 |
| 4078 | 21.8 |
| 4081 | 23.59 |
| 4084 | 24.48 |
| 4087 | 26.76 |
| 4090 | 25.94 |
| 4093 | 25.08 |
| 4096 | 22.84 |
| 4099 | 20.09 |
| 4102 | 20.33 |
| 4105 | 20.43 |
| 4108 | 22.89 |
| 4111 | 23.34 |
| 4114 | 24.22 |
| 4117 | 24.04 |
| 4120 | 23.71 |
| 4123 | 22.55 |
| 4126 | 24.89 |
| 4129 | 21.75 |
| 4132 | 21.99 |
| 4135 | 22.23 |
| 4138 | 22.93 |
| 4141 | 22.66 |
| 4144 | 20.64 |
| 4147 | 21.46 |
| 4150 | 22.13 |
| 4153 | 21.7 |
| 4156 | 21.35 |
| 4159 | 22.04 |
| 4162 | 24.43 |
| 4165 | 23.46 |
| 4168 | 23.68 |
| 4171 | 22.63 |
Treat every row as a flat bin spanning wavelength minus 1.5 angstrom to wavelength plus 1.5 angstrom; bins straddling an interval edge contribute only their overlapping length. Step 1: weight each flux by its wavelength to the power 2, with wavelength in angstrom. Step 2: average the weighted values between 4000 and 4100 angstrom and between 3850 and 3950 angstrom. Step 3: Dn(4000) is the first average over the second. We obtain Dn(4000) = 1.9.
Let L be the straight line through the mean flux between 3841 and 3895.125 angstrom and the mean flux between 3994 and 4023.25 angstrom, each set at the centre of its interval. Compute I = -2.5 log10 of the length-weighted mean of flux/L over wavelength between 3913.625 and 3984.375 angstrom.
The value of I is 0.35 mag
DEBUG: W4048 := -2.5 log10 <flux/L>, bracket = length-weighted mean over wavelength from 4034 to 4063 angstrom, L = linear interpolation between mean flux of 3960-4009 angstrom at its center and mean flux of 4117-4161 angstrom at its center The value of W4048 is -0.18 mag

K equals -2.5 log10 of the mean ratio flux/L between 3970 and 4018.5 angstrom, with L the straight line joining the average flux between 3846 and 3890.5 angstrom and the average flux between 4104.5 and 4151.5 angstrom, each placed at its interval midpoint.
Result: -0.21 mag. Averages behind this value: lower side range 11.8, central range 20.7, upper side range 22.7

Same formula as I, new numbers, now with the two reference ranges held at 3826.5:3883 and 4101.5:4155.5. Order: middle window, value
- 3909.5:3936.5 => 0.062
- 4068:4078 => -0.124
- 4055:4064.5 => -0.136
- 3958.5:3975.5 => 0.432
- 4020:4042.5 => -0.249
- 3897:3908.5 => -0.239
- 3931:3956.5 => 0.139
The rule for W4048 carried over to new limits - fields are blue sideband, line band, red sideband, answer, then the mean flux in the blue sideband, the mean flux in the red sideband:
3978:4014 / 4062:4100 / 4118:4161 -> -0.06 mag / 22.1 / 22.3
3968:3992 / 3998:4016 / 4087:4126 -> -0.25 mag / 17.1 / 23.2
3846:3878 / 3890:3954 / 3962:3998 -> 0.00 mag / 11.6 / 16.5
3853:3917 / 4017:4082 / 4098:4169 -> -0.18 mag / 13.7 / 22.5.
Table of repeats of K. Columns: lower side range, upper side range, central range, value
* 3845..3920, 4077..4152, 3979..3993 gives -0.204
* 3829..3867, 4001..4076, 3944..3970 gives 0.233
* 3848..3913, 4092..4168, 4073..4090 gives -0.146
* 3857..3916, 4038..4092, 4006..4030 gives -0.116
